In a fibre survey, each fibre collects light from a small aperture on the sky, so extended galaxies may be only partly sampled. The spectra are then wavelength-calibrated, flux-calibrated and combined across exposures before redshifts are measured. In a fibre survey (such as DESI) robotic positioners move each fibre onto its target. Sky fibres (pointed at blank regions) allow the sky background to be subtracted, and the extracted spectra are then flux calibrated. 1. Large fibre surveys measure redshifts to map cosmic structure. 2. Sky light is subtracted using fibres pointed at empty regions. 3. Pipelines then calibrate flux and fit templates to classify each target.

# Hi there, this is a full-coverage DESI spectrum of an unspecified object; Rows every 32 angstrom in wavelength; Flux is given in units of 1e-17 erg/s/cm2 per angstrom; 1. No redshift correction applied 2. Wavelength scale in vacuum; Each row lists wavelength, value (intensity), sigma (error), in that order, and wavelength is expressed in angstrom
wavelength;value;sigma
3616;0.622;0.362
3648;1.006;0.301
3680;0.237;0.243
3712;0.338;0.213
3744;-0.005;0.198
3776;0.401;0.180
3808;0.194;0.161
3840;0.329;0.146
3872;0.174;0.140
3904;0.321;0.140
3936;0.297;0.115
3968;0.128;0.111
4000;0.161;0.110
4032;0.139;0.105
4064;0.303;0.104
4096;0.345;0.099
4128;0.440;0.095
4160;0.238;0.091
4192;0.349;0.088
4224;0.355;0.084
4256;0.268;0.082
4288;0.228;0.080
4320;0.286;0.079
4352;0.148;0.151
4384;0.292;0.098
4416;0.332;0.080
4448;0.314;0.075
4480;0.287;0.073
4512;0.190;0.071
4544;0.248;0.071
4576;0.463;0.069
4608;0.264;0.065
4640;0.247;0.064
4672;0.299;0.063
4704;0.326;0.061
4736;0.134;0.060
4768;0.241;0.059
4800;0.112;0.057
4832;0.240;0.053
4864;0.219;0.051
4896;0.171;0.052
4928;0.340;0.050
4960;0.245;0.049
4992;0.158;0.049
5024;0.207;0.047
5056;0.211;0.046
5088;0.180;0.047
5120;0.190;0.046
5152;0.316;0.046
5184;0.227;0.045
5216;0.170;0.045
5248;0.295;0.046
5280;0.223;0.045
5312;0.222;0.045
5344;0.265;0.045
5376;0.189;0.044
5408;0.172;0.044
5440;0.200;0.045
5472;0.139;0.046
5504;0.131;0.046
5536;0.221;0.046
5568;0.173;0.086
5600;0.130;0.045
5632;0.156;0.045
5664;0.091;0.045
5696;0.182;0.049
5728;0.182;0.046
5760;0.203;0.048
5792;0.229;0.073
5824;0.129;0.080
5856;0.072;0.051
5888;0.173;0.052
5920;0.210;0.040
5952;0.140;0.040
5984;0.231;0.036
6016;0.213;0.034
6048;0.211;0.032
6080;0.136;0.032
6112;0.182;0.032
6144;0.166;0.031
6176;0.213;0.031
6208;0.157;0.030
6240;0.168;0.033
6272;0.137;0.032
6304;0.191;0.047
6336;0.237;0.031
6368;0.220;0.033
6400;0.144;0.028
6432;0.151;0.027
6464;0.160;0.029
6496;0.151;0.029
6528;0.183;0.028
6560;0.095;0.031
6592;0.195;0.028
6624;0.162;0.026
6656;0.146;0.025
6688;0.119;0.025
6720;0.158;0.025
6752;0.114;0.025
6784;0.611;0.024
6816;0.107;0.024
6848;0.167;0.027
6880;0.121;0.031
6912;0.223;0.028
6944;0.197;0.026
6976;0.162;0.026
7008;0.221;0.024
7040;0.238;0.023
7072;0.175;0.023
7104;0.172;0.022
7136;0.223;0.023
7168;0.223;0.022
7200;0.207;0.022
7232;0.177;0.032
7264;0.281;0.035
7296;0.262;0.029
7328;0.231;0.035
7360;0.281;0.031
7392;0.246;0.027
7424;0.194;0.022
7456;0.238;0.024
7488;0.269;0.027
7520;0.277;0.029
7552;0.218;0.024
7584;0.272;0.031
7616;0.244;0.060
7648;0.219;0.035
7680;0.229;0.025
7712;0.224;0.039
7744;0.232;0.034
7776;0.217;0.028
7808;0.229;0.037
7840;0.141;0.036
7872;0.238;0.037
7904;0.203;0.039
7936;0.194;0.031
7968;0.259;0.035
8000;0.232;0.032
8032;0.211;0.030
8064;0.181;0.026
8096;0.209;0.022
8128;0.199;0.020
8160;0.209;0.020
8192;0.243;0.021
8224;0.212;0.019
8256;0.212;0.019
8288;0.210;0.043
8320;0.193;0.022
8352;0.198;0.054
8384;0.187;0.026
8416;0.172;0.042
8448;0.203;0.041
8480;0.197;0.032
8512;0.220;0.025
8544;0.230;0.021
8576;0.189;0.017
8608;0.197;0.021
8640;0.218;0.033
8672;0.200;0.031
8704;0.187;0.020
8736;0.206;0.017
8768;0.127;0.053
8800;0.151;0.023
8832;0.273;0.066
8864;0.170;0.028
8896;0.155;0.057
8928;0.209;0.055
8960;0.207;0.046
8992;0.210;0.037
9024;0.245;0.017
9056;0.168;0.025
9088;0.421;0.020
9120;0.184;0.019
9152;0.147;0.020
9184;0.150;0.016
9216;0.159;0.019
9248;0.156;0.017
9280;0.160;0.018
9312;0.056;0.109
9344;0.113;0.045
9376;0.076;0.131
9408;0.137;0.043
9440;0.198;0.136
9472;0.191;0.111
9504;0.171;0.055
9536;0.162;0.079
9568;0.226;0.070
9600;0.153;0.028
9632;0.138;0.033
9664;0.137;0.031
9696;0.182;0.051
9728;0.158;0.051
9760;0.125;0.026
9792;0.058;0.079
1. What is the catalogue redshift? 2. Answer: 0.817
